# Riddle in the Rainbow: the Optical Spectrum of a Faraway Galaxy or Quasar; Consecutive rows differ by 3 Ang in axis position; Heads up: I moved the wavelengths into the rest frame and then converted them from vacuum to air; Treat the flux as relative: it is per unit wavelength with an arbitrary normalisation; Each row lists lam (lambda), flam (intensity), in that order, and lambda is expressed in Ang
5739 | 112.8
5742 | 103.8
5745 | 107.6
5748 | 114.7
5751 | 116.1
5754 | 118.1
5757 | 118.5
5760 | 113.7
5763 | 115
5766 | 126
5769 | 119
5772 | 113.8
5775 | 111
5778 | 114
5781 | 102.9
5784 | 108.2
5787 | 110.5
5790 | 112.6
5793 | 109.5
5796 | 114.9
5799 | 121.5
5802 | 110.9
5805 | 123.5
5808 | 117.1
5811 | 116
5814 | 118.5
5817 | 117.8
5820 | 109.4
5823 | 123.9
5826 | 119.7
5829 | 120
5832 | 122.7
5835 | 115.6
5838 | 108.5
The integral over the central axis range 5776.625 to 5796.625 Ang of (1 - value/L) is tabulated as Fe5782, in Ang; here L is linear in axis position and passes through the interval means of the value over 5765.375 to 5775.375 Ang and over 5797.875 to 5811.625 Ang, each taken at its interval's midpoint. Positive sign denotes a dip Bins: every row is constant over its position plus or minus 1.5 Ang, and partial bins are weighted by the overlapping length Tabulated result 1.3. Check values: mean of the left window 117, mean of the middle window 110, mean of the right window 118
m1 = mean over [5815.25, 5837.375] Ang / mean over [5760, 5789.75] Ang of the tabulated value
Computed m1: 1.04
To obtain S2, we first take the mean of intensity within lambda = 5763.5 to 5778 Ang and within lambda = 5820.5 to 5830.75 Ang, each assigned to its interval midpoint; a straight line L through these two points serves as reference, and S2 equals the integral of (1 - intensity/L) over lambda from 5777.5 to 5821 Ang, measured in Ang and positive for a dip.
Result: 1.7 Ang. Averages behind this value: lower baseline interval 117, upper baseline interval 120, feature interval 114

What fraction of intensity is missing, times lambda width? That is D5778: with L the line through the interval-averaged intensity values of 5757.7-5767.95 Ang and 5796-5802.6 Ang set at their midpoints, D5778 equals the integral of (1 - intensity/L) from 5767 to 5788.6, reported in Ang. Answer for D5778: 1.1 Ang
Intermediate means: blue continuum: 118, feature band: 112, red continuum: 117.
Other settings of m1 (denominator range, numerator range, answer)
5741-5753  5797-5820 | 1.06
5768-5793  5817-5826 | 1.06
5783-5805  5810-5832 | 1.04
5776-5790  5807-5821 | 1.06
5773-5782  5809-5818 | 1.07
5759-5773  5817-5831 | 1.01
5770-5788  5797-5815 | 1.07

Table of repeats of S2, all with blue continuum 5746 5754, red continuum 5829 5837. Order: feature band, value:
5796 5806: 0.0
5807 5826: 0.1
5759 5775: -0.1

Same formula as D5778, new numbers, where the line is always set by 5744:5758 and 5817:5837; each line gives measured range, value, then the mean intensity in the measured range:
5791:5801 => 0.2 Ang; 115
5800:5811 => 0.0 Ang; 117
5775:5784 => 0.6 Ang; 109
